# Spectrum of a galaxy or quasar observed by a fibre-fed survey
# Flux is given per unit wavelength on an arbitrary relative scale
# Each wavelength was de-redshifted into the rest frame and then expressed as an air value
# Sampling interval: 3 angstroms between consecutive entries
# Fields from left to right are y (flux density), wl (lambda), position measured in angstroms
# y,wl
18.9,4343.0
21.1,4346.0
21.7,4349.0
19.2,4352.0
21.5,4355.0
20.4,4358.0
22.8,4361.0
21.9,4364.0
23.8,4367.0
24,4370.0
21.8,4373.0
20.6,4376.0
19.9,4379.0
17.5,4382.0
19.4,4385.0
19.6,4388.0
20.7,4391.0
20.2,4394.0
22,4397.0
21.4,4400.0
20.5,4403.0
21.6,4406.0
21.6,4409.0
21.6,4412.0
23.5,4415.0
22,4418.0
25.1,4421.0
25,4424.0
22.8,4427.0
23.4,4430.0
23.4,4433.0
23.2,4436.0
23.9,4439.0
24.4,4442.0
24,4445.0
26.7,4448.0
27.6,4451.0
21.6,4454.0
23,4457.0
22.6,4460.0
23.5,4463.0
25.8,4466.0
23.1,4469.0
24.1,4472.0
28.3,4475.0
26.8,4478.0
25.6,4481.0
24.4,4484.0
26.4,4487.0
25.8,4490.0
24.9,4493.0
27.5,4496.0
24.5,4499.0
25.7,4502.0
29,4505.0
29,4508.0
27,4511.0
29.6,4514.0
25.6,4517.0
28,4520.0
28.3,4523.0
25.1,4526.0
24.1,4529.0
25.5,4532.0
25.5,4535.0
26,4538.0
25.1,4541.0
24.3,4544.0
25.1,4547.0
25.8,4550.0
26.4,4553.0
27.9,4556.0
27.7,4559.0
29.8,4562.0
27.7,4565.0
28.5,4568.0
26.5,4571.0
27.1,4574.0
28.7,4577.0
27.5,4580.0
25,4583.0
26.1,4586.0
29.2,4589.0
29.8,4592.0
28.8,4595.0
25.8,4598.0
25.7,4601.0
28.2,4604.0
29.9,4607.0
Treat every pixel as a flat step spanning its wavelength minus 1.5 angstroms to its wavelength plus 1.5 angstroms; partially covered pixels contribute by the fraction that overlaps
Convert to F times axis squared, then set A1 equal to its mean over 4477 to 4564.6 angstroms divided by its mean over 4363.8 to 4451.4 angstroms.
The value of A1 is 1.2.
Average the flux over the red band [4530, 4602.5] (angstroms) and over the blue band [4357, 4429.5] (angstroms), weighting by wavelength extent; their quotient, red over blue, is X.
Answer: 1.2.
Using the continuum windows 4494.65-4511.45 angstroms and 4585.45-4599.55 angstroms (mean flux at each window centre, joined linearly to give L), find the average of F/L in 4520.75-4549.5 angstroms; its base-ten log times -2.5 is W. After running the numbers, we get 0.08 mag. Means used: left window 27.1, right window 28.1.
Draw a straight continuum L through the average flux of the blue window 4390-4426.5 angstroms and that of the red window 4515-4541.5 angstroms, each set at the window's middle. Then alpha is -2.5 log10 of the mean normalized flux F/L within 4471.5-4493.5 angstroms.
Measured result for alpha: -0.059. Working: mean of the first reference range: 22.1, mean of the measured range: 25.9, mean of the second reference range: 26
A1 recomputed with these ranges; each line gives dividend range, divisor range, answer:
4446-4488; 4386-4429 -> 1.17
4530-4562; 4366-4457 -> 1.23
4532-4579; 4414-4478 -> 1.16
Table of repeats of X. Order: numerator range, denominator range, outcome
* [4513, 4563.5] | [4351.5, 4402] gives 1.26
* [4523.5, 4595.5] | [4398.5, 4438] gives 1.18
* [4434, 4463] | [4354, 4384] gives 1.13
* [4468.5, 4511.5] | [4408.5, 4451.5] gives 1.10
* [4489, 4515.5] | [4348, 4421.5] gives 1.27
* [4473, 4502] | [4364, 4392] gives 1.24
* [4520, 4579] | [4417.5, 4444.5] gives 1.12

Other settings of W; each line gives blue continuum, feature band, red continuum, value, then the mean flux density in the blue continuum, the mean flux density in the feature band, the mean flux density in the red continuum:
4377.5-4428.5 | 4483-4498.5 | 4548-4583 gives -0.05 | 21.4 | 25.8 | 27.5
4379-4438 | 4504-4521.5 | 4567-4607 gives -0.12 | 21.8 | 28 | 27.5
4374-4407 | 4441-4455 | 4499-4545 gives -0.09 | 20.3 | 25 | 26.5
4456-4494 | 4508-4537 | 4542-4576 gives -0.02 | 25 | 26.6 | 27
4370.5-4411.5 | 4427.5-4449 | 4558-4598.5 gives -0.07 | 20.6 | 24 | 27.8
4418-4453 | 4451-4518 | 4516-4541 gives -0.02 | 24.4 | 25.7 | 26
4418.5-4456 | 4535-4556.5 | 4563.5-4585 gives 0.04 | 24.2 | 25.7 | 27.3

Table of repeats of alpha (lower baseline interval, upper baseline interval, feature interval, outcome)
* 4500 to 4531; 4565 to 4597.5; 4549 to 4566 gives -0.006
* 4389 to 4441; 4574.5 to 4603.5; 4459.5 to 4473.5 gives 0.001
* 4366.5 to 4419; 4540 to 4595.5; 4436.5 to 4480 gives -0.056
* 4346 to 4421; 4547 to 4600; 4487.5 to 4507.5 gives -0.058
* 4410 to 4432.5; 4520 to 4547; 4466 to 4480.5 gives -0.053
